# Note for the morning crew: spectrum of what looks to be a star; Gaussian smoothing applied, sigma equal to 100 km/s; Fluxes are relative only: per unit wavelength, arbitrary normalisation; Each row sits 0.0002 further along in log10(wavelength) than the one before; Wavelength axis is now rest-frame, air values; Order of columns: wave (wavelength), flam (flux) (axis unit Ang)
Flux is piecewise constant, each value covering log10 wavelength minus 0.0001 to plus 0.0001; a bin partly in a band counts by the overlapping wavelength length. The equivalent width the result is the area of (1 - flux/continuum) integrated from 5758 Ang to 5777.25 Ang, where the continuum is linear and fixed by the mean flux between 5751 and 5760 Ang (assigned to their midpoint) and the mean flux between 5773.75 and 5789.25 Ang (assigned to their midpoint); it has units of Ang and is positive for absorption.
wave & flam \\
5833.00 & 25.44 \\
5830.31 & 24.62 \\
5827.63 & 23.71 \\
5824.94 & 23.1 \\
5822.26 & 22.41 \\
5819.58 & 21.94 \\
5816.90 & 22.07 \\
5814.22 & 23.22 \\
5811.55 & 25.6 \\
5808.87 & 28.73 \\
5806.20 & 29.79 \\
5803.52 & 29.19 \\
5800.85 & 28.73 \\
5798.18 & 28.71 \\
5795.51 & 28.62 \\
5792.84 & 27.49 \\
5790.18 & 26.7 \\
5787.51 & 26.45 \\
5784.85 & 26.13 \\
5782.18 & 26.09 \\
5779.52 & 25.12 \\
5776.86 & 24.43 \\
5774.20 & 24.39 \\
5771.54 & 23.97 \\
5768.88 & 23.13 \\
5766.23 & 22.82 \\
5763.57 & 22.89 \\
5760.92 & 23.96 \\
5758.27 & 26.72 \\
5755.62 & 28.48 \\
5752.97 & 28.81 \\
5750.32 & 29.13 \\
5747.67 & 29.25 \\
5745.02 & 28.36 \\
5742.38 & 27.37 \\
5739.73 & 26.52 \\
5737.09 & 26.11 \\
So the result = 2.1 Ang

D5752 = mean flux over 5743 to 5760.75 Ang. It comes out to 28.1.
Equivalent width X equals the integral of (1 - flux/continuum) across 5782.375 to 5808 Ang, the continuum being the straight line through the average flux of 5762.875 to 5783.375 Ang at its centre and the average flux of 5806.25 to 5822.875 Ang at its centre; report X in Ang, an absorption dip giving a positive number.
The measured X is -3.8 Ang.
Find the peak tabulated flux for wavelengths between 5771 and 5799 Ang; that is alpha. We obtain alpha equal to 28.71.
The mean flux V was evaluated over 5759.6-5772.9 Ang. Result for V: 23.4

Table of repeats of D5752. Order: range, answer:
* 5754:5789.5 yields 25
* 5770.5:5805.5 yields 26.7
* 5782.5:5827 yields 26.1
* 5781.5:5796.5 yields 26.9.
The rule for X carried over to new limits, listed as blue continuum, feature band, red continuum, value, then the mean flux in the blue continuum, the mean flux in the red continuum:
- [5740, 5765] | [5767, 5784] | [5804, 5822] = 1.2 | 27.2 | 25.2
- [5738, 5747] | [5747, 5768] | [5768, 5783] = -0.1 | 27.5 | 24.5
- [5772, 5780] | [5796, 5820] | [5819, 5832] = -3.0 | 24.5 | 23.3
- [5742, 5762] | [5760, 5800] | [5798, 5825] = 2.0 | 27.8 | 25.8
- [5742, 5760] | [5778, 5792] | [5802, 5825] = 0.3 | 28.3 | 25.3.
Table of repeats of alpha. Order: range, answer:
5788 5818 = 29.79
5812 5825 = 23.22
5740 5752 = 29.25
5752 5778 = 28.81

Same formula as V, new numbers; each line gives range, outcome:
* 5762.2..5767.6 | 22.9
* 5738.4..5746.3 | 27.4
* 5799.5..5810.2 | 29.1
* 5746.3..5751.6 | 29.1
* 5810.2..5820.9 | 23.2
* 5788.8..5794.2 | 27.1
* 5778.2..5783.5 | 25.6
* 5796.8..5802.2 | 28.7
